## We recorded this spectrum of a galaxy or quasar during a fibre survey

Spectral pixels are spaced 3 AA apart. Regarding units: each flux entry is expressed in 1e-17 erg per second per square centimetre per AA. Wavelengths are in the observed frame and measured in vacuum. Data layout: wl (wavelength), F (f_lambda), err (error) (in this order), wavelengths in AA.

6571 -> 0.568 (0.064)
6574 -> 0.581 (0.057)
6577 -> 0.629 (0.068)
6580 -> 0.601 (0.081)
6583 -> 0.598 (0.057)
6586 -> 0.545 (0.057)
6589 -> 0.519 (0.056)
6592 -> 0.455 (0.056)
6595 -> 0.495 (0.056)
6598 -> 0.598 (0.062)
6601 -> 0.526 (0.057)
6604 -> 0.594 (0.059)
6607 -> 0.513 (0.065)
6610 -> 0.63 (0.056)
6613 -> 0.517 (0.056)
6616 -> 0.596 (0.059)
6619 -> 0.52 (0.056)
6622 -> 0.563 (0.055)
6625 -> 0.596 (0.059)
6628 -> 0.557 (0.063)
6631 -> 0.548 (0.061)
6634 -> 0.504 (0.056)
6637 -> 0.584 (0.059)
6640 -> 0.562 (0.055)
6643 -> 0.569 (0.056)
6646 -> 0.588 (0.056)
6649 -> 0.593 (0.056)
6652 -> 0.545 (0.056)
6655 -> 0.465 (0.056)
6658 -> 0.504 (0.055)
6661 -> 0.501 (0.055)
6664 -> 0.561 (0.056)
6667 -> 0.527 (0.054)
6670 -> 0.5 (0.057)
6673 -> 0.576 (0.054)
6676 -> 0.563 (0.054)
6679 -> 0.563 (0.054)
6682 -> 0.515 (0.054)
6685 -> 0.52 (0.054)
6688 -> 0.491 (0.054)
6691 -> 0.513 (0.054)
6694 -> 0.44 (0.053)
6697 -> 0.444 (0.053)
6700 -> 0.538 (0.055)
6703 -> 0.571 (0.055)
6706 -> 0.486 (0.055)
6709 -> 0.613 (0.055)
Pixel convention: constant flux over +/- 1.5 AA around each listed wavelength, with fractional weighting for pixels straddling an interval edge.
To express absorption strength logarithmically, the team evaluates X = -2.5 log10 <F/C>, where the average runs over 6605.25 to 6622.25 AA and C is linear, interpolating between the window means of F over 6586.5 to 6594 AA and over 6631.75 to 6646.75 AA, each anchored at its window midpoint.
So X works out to -0.061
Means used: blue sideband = 0.495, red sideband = 0.559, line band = 0.557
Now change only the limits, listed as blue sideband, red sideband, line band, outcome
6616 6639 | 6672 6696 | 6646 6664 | 0.017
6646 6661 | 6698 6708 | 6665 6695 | 0.017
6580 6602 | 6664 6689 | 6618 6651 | -0.052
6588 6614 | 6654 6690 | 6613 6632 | -0.050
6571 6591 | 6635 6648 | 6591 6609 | 0.077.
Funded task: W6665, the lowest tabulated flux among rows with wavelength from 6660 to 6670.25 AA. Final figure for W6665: 0.5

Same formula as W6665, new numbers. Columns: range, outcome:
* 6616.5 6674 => 0.465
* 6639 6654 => 0.545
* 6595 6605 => 0.495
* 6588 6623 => 0.455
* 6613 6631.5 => 0.517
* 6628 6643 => 0.504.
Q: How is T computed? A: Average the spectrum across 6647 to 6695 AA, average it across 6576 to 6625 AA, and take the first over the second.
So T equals 0.94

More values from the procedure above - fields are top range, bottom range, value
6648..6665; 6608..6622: 0.93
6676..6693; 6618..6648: 0.93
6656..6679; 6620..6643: 0.95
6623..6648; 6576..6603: 1.02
